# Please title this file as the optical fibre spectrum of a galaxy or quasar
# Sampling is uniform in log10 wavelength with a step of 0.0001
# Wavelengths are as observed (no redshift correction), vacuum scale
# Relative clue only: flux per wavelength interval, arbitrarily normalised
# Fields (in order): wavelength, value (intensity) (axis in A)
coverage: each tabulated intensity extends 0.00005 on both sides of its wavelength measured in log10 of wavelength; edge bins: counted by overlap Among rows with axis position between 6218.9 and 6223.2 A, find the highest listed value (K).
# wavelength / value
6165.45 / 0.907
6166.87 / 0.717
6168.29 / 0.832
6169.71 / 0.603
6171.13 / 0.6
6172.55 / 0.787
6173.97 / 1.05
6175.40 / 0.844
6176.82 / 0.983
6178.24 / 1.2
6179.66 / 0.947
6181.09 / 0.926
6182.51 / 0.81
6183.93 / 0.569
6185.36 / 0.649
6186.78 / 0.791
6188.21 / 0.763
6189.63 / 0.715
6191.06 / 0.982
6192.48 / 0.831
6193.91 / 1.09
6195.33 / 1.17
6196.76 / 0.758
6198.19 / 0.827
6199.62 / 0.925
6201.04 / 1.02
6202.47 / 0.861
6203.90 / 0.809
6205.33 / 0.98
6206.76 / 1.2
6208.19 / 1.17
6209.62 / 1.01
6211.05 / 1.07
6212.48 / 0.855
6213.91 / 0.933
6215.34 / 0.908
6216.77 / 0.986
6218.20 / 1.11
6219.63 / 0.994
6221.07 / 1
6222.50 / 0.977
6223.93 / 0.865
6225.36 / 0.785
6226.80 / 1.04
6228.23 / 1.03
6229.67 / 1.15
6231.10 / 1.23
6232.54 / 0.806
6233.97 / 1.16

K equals 1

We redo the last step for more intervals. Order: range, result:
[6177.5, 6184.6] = 1.2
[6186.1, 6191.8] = 0.982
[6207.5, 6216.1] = 1.17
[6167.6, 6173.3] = 0.832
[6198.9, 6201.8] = 1.02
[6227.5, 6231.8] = 1.23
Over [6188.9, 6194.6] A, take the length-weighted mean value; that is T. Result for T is 0.904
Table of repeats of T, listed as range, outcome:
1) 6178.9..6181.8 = 0.94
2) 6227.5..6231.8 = 1.14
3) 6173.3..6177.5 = 0.957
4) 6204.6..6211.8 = 1.08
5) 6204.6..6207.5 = 1.09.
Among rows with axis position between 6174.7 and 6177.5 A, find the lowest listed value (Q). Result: 0.844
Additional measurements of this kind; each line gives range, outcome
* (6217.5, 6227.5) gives 0.785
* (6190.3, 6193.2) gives 0.831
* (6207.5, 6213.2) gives 0.855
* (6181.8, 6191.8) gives 0.569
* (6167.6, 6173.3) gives 0.6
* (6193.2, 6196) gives 1.09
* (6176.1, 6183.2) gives 0.81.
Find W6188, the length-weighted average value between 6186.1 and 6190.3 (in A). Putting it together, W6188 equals 0.756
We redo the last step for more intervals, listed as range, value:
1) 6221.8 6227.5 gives 0.916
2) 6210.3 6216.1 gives 0.943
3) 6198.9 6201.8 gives 0.972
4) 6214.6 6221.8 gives 0.999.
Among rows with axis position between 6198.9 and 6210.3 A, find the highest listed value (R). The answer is 1.2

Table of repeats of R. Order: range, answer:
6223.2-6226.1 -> 0.865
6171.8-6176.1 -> 1.05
